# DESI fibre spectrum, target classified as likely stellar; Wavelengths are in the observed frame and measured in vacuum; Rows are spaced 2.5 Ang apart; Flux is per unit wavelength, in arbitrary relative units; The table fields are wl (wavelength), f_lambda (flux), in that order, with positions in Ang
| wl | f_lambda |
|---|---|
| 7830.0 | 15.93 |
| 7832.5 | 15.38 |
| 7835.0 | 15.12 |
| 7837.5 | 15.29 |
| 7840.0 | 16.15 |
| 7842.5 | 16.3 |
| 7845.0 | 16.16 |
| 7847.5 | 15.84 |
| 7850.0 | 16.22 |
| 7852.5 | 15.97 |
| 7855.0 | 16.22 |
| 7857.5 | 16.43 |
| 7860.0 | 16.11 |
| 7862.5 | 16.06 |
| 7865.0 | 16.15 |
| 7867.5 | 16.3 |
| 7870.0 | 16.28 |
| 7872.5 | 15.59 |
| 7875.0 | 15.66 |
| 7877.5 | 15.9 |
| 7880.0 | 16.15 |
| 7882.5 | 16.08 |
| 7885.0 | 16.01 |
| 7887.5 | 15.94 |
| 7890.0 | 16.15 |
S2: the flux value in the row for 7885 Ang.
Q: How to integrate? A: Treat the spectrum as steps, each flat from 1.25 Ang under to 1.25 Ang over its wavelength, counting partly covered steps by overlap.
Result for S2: 16.01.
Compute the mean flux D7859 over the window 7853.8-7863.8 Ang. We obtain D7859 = 16.2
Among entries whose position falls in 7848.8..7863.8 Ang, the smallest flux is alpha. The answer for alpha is 15.97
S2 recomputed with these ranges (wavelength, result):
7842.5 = 16.3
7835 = 15.12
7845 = 16.16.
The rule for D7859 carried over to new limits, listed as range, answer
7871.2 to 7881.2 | 15.8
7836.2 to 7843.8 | 15.9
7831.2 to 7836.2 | 15.3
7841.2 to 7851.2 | 16.1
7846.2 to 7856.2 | 16.1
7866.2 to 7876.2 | 16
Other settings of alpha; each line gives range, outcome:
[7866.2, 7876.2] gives 15.59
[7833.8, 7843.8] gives 15.12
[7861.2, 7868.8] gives 16.06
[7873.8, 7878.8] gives 15.66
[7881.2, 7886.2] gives 16.01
